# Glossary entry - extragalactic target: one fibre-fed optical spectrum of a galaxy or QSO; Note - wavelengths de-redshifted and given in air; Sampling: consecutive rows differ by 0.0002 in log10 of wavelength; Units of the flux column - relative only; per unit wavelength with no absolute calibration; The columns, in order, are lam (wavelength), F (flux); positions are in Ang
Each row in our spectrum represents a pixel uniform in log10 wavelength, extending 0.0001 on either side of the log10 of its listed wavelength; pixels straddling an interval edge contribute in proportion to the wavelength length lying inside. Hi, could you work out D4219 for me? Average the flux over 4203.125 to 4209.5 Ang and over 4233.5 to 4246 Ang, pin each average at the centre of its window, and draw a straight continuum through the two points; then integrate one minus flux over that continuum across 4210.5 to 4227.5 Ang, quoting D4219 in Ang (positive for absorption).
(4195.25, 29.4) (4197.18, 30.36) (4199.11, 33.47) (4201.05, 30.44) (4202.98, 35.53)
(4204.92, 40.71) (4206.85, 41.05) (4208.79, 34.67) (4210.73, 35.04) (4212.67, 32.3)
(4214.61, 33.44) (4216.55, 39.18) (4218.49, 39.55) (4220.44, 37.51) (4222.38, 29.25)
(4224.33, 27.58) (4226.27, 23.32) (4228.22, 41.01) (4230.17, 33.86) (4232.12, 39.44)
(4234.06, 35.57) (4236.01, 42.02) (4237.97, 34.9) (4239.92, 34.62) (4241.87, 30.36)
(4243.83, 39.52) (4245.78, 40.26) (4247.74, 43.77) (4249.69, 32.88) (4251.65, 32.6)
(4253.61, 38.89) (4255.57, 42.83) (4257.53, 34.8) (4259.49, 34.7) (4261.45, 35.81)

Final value 2.1 Ang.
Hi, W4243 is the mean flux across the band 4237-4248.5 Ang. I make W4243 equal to 37.1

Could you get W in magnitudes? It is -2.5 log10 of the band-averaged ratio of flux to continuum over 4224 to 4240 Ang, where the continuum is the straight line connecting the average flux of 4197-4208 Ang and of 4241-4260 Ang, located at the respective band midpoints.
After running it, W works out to 0.05 mag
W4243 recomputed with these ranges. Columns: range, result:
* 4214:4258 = 36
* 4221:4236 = 33.6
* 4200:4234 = 34.9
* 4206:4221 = 36.5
